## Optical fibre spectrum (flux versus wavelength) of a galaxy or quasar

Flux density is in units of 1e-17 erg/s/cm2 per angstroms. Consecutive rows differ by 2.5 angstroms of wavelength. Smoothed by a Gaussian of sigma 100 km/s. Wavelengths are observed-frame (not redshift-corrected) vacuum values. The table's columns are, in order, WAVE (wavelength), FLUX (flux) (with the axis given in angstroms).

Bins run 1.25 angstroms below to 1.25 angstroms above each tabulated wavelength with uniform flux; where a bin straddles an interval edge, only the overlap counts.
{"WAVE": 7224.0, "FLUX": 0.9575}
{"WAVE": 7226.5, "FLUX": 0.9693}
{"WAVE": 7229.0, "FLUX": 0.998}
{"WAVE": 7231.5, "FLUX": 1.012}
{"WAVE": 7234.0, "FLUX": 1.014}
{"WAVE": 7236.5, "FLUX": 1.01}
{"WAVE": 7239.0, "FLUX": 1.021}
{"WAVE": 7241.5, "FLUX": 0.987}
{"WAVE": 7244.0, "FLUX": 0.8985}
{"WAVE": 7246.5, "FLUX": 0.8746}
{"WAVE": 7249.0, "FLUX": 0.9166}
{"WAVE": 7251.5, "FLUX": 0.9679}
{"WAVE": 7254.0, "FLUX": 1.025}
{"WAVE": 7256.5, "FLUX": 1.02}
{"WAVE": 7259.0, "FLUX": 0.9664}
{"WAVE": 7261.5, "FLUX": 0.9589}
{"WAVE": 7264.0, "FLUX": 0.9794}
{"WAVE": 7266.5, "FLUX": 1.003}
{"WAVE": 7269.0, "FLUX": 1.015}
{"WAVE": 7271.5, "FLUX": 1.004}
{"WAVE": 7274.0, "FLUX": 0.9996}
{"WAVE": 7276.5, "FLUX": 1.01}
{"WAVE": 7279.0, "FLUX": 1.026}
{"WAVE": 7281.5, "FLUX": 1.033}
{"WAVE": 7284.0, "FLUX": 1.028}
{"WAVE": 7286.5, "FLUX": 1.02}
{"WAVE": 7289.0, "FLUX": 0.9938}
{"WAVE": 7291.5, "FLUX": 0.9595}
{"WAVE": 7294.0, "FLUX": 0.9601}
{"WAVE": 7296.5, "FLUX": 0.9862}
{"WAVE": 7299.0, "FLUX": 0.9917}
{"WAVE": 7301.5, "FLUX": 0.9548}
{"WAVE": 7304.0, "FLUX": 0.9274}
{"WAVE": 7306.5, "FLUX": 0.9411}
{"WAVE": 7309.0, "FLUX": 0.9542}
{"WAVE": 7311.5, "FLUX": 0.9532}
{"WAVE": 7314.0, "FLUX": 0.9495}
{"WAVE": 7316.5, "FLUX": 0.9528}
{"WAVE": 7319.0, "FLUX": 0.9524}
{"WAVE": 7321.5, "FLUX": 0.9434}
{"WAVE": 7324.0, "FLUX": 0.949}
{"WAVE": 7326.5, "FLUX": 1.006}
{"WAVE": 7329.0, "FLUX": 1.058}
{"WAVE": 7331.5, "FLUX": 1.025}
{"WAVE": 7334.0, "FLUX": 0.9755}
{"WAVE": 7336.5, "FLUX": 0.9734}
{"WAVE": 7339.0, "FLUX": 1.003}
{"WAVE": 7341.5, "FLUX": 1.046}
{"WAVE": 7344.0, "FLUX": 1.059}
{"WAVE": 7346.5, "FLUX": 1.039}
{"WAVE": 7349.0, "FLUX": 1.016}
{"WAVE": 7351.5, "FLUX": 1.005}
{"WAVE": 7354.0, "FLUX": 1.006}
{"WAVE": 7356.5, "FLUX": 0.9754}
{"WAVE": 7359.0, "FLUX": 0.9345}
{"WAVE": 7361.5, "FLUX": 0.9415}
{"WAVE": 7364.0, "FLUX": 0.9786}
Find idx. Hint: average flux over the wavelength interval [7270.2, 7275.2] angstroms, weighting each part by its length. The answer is 1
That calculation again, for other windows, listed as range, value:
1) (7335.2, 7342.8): 1.01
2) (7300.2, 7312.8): 0.946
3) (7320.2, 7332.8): 0.996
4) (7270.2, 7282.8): 1.01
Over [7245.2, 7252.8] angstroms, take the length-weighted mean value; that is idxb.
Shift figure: 0.92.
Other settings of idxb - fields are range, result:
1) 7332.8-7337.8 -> 0.975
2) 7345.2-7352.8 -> 1.02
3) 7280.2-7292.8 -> 1.01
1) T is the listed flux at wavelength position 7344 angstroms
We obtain 1.059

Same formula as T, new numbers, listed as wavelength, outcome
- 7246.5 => 0.8746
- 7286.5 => 1.02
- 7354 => 1.006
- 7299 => 0.9917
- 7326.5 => 1.006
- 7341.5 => 1.046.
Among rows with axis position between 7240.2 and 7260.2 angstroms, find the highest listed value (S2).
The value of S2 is 1.025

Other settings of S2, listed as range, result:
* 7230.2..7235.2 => 1.014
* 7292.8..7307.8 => 0.9917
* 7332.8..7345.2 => 1.059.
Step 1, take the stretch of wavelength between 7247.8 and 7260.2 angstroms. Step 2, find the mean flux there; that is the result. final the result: 0.979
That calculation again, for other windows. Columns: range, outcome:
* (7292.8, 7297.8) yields 0.973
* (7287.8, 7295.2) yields 0.971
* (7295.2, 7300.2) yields 0.989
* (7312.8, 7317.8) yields 0.951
